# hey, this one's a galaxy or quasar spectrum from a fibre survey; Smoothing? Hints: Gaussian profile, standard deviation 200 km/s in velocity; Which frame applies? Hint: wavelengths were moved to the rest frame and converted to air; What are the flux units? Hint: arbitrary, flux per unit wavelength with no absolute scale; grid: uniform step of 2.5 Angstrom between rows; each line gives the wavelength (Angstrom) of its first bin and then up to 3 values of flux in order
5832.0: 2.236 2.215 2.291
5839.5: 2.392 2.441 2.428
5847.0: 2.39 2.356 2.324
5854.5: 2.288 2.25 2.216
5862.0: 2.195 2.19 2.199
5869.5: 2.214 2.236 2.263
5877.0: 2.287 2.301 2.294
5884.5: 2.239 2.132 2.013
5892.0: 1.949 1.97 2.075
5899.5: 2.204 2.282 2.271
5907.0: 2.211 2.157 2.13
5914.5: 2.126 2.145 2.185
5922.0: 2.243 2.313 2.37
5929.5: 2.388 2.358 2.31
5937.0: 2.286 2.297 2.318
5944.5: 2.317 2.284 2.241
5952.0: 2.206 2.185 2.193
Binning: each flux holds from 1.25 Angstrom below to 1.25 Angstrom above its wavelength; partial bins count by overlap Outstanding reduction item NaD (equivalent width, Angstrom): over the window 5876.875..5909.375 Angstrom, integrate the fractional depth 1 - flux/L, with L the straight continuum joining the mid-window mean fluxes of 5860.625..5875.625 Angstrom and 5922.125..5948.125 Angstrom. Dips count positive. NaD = 1.27 Angstrom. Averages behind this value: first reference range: 2.22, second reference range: 2.32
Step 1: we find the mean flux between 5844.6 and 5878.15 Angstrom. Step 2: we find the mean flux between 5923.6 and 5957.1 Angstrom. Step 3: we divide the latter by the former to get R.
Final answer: 1.01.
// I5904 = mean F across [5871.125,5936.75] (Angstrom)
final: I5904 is 2.21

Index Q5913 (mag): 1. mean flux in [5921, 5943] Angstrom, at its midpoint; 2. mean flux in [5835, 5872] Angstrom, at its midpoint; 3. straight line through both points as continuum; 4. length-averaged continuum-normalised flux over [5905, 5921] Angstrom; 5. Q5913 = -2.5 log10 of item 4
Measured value 0.072 mag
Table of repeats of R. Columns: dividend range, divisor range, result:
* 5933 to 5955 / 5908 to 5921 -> 1.06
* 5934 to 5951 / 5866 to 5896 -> 1.05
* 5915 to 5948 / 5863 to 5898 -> 1.06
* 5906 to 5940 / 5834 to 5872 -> 0.98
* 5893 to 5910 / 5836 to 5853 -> 0.91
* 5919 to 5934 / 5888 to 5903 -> 1.11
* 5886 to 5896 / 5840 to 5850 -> 0.84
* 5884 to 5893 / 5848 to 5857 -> 0.90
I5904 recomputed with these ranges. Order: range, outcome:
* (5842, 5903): 2.22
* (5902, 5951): 2.26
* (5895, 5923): 2.18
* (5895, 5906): 2.19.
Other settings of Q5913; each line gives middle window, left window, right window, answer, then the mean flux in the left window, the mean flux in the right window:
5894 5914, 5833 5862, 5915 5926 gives 0.04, 2.32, 2.22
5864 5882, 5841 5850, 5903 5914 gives 0.03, 2.41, 2.19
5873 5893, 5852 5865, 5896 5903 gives 0.01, 2.24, 2.19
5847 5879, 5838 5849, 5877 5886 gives 0.04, 2.41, 2.28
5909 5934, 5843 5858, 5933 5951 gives 0.03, 2.34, 2.29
